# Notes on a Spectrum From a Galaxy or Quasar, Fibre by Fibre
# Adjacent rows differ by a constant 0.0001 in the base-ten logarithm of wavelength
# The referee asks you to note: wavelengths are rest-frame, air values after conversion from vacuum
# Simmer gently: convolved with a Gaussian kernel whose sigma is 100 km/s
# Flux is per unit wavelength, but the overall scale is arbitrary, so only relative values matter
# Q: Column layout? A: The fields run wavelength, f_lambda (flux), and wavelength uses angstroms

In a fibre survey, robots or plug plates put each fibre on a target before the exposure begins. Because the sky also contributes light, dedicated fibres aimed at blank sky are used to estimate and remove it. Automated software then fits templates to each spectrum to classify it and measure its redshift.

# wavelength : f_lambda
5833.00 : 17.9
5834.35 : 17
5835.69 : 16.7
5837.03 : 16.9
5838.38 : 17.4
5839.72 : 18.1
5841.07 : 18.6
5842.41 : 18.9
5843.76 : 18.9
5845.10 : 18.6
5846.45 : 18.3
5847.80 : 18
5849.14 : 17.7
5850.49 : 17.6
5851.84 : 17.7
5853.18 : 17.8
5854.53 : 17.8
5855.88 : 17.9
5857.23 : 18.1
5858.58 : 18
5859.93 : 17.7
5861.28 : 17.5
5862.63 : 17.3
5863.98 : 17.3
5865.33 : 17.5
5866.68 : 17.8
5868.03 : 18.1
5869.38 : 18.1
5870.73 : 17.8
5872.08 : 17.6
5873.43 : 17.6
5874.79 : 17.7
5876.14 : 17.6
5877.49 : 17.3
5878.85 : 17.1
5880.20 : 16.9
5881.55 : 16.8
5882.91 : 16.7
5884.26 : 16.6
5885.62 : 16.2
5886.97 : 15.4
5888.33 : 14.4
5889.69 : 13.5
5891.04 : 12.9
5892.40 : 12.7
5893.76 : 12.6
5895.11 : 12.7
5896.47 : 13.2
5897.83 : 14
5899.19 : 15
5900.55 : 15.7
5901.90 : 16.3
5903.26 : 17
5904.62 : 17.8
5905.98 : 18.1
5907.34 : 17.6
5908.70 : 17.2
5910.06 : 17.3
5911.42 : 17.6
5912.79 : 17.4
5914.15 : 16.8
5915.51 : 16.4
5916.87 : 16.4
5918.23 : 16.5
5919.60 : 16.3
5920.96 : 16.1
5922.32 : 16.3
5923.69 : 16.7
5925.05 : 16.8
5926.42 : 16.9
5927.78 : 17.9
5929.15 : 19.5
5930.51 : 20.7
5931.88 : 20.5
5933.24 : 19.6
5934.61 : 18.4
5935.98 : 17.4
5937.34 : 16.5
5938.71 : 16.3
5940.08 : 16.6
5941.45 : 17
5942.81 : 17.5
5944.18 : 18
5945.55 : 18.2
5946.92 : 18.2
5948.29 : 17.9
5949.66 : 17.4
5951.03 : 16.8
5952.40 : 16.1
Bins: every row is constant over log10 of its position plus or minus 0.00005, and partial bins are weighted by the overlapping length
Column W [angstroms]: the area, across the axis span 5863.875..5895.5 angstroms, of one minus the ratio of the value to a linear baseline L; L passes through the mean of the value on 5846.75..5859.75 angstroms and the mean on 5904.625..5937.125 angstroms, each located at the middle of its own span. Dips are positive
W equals 2.7 angstroms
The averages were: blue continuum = 17.8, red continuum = 17.6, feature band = 16.2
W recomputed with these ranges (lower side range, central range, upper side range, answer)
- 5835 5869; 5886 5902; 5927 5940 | 3.67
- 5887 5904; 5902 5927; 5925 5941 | -1.23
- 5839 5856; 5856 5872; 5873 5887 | -0.18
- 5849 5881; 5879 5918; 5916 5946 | 4.00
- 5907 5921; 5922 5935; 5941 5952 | -0.89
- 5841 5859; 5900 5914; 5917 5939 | 0.45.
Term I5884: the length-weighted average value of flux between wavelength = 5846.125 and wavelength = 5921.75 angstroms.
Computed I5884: 16.7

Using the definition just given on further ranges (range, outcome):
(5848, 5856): 17.8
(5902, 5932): 17.4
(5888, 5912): 15.3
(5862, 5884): 17.4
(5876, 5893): 15.7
